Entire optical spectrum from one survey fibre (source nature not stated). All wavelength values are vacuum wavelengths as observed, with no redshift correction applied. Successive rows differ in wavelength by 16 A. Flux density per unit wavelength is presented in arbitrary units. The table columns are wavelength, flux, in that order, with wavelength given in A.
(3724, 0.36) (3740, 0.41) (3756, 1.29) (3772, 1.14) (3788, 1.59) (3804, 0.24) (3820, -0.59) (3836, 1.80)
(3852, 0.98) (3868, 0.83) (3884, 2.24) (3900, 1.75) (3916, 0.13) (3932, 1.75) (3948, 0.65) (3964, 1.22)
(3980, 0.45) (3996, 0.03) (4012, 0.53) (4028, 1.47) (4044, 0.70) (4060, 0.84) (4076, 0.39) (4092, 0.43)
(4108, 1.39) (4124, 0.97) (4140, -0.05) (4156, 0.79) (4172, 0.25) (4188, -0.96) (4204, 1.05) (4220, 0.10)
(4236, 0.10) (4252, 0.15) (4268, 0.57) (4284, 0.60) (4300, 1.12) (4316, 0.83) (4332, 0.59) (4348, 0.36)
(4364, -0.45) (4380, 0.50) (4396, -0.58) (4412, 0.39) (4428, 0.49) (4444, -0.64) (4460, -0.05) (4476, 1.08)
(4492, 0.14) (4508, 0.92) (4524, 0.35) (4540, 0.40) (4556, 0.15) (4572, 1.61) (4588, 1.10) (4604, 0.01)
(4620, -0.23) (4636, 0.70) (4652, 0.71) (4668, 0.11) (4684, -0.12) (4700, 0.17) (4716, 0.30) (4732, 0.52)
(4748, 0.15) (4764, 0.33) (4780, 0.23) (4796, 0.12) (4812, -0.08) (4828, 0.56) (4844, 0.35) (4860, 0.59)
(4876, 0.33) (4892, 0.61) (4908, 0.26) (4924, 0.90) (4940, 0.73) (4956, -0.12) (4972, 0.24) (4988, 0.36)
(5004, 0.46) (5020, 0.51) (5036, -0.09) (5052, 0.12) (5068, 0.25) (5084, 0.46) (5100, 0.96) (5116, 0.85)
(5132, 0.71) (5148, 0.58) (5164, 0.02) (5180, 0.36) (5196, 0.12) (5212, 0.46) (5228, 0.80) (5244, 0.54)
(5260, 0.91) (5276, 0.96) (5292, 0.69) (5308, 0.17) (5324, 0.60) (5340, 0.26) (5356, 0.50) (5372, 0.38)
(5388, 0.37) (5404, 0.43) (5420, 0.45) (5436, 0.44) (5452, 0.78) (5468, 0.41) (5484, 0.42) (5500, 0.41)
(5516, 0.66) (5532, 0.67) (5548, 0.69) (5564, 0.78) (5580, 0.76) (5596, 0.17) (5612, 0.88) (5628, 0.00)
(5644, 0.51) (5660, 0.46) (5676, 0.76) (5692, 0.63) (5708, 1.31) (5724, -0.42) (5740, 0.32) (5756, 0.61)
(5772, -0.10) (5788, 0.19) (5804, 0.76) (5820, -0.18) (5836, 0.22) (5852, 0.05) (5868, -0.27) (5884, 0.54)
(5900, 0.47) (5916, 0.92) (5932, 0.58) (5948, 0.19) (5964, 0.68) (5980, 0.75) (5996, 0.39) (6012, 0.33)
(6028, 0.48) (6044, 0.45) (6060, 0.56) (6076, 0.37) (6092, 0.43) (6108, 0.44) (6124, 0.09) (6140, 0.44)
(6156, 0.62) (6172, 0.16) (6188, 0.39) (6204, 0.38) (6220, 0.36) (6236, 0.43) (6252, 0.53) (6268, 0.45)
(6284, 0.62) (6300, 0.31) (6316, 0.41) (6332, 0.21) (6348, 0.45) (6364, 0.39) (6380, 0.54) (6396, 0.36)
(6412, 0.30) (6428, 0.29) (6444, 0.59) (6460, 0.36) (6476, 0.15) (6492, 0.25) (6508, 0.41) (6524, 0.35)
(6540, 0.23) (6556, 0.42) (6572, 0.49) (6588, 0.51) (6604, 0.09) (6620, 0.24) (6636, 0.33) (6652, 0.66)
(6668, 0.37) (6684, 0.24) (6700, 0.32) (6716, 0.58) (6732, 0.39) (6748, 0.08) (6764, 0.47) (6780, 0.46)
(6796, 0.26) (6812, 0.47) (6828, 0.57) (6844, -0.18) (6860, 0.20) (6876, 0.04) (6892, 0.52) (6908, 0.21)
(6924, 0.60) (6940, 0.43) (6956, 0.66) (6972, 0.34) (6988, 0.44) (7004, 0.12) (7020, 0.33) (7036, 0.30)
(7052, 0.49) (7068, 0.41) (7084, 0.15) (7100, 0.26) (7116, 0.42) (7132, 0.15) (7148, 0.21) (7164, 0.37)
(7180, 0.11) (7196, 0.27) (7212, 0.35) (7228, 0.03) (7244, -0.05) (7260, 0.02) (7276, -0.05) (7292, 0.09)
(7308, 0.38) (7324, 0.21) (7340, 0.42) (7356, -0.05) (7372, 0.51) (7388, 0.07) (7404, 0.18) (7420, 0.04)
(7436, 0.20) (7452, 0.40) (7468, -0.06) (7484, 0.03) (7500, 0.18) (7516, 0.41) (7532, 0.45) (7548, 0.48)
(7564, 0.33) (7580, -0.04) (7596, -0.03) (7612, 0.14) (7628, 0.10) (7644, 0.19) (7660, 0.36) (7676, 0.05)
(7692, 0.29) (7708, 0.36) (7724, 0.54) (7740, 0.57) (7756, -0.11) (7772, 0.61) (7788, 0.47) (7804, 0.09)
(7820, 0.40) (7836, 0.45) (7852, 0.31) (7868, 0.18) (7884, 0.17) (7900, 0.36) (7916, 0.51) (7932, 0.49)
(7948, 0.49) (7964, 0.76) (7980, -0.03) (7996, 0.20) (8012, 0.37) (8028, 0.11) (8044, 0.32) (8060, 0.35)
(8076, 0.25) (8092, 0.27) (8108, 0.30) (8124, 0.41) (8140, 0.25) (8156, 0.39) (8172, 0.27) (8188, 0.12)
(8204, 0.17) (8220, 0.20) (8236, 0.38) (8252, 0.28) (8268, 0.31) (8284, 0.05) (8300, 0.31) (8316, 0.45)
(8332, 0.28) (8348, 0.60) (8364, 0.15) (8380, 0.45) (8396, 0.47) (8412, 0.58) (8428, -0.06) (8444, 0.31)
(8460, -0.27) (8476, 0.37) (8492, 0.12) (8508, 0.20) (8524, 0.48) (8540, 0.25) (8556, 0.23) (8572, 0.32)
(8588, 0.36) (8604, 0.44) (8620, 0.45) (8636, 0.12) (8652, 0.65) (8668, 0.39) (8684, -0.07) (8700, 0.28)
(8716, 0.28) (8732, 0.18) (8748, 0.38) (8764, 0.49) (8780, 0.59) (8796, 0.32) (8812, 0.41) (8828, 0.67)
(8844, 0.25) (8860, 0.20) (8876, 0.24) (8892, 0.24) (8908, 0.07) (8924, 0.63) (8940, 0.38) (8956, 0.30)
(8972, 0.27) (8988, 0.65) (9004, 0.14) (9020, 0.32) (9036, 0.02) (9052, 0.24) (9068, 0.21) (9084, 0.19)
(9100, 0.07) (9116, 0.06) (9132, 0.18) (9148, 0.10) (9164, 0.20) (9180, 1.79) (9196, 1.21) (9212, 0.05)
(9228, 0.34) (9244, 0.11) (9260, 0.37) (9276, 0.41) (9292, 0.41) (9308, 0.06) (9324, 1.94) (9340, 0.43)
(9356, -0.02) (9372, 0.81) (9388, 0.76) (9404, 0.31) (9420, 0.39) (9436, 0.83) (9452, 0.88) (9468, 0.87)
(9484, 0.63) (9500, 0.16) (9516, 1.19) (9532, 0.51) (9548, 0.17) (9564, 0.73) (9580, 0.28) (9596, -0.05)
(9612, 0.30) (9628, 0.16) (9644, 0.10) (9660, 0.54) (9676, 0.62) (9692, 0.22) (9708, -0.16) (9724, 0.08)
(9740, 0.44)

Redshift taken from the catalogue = 1.46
